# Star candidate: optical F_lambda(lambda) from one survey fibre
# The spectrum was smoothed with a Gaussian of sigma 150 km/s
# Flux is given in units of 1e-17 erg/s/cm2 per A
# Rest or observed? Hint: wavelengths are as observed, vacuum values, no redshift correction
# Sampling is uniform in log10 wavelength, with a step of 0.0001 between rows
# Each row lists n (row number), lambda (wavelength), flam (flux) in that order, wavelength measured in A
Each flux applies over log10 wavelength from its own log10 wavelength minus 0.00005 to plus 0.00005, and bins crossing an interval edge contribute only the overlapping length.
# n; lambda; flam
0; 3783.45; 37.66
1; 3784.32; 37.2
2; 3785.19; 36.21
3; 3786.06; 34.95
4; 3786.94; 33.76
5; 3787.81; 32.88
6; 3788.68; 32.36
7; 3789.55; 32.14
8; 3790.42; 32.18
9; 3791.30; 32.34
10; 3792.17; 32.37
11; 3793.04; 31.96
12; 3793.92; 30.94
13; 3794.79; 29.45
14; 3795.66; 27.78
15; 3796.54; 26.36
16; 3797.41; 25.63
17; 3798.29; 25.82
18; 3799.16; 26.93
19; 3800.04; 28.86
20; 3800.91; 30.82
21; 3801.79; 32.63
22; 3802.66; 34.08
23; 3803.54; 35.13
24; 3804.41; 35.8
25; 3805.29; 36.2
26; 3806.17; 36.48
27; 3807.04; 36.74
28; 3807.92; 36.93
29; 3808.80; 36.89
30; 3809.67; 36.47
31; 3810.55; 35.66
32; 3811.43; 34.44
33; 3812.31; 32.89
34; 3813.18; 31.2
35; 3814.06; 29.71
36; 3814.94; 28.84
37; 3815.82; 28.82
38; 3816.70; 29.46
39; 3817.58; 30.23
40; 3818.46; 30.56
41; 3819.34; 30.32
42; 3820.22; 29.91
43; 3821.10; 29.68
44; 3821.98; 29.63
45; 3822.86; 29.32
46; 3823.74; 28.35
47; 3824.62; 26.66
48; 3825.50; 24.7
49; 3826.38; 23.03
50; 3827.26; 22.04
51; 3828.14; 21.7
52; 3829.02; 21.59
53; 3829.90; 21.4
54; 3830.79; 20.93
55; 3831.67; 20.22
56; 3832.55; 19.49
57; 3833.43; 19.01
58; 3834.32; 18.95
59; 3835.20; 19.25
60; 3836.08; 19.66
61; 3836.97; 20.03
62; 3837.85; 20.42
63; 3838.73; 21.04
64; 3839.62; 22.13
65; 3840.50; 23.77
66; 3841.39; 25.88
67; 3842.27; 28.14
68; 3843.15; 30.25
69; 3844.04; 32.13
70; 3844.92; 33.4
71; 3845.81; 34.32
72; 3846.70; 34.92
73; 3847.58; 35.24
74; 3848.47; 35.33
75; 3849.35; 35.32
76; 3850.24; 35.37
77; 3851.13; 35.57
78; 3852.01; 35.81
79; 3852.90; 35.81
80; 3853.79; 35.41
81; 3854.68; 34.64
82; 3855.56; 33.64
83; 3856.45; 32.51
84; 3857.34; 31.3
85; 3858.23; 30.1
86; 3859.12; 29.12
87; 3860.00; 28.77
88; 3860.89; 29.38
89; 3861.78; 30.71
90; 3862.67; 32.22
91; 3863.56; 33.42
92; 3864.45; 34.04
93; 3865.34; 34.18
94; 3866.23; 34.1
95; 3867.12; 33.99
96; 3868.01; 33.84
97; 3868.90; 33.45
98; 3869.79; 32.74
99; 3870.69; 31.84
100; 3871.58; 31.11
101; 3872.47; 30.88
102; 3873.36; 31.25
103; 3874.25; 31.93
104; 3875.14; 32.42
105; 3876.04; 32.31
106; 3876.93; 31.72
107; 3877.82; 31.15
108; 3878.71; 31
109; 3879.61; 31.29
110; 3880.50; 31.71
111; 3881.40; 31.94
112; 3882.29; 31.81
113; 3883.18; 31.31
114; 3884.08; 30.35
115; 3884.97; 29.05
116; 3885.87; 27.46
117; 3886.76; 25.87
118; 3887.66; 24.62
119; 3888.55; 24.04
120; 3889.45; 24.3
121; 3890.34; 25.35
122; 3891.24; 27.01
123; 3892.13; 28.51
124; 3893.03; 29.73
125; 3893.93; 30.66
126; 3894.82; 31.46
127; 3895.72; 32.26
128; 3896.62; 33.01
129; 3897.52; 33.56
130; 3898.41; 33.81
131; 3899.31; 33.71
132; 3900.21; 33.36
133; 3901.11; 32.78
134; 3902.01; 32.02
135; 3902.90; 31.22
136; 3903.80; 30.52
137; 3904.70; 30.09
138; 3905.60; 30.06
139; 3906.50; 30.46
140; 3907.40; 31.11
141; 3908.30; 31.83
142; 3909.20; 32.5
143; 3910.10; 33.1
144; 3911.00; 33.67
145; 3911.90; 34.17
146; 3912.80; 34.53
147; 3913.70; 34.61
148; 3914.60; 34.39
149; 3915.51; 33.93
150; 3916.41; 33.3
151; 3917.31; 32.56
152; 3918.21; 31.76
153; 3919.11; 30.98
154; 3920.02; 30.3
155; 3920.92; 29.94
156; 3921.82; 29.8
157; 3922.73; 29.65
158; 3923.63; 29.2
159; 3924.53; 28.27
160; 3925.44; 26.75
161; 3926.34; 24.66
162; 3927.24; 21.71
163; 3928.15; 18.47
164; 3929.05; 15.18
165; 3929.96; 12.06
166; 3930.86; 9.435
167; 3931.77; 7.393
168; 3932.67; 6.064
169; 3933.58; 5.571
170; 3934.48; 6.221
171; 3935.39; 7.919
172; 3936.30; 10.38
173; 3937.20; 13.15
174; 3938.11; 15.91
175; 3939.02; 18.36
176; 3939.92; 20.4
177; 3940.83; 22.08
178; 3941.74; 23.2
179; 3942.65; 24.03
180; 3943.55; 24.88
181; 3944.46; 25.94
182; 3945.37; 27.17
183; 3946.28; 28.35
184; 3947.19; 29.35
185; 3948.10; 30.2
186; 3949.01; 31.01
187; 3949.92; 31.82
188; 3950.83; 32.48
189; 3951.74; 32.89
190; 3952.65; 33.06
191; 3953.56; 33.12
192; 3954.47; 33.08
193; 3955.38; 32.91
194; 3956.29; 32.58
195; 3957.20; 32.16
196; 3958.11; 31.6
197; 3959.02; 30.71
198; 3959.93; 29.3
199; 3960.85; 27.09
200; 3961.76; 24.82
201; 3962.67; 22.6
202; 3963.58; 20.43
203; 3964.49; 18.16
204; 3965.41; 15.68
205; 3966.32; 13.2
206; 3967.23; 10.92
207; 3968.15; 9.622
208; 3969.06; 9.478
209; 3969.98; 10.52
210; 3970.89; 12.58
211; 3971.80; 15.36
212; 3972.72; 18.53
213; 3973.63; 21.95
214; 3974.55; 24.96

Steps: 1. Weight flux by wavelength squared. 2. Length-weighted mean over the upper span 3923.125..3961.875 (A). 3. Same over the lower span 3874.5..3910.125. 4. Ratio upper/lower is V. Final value 0.78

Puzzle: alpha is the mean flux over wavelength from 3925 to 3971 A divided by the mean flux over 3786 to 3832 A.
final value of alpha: 0.7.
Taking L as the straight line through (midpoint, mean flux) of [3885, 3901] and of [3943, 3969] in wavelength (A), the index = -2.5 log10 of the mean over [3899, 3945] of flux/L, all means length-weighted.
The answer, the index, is 0.123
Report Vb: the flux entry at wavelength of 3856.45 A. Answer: 32.51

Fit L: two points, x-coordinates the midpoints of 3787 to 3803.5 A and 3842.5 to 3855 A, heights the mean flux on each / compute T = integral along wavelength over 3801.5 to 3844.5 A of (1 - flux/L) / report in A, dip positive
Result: 5.9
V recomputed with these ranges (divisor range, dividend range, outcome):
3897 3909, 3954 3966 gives 0.87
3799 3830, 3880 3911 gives 1.04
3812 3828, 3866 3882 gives 1.16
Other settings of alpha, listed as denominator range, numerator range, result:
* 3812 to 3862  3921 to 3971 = 0.78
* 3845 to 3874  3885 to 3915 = 0.93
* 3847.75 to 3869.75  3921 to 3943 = 0.54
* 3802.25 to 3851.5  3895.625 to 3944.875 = 0.89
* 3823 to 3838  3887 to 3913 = 1.41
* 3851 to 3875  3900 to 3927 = 0.96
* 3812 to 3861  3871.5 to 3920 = 1.10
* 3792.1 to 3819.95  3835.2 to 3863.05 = 0.95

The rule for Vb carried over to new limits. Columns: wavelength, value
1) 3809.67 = 36.47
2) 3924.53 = 28.27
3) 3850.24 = 35.37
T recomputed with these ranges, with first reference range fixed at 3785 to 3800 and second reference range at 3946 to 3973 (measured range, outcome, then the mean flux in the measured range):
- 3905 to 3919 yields -3.5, 32.7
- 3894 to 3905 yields -2.3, 32.3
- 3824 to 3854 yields 2.3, 26.7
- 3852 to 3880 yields -4.4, 32.3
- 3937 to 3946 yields 1.2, 21.9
